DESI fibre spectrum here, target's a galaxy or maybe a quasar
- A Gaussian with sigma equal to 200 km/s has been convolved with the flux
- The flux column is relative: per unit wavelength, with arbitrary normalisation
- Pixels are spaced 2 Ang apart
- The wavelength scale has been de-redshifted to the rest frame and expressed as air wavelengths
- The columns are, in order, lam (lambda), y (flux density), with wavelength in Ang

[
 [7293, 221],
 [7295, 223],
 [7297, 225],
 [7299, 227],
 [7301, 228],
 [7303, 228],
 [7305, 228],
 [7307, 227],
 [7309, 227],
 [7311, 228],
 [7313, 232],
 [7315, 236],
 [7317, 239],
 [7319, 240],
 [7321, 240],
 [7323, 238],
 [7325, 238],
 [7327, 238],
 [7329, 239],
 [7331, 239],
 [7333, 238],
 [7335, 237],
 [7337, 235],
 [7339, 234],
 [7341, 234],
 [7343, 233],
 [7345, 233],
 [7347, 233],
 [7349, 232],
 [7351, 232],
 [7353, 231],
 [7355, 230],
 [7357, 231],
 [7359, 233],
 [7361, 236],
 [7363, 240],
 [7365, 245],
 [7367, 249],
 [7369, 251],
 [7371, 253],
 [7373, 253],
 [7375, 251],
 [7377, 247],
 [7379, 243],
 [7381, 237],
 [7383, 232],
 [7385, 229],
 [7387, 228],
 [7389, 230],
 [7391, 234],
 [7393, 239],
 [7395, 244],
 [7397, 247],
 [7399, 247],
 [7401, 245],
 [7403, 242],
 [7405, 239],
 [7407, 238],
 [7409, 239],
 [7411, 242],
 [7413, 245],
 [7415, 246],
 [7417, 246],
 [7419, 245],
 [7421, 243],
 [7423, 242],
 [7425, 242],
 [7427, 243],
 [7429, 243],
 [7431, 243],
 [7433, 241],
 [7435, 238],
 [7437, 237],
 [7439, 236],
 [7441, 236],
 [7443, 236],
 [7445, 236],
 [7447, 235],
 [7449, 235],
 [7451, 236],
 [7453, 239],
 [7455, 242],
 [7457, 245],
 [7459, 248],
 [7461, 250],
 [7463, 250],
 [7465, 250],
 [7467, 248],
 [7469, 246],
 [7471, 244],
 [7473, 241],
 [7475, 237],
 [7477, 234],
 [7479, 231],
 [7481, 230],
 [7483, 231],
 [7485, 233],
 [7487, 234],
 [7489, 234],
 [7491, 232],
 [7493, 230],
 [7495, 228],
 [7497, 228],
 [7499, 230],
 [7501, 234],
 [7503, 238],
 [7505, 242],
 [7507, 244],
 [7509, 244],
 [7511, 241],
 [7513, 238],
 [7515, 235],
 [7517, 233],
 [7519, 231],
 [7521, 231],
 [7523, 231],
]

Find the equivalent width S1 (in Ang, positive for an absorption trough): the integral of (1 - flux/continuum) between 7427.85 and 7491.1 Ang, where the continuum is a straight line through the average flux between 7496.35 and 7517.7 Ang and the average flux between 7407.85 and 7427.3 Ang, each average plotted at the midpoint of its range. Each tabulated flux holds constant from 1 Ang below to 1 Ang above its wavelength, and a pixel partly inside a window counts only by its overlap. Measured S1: 0.3 Ang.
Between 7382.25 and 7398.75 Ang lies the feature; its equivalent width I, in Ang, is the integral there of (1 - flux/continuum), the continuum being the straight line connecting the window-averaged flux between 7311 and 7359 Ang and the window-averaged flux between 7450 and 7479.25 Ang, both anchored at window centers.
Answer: 0.18 Ang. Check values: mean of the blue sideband 235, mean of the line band 236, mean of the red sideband 243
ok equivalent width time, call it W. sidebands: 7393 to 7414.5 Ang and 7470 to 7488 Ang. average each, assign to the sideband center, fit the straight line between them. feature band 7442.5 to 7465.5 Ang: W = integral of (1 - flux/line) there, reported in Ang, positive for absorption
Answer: -0.4 Ang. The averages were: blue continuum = 243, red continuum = 235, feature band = 242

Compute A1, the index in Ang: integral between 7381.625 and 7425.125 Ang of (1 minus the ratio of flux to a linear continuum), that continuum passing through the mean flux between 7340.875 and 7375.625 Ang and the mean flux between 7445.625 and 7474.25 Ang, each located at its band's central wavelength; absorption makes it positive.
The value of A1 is 0.14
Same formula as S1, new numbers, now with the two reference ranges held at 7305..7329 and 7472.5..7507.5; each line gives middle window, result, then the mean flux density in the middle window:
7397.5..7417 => -0.7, 243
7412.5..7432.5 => -0.8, 244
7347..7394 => -0.8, 238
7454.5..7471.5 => -1.0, 247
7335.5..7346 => 0.0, 234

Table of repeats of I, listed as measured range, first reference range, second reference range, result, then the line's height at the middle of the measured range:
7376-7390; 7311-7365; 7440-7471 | 0.2 Ang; 238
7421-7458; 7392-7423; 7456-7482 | 0.5 Ang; 243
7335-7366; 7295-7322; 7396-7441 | 0.1 Ang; 235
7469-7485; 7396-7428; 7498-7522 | 0.2 Ang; 239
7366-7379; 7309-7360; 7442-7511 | -0.8 Ang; 236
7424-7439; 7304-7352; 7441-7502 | -0.3 Ang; 237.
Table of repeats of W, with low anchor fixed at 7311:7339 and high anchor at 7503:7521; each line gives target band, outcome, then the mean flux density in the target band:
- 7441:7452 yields 0.10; 236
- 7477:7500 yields 0.66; 231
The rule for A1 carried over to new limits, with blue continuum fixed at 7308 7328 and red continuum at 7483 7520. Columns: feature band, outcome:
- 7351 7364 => 0.1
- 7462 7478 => -0.6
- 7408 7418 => -0.4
